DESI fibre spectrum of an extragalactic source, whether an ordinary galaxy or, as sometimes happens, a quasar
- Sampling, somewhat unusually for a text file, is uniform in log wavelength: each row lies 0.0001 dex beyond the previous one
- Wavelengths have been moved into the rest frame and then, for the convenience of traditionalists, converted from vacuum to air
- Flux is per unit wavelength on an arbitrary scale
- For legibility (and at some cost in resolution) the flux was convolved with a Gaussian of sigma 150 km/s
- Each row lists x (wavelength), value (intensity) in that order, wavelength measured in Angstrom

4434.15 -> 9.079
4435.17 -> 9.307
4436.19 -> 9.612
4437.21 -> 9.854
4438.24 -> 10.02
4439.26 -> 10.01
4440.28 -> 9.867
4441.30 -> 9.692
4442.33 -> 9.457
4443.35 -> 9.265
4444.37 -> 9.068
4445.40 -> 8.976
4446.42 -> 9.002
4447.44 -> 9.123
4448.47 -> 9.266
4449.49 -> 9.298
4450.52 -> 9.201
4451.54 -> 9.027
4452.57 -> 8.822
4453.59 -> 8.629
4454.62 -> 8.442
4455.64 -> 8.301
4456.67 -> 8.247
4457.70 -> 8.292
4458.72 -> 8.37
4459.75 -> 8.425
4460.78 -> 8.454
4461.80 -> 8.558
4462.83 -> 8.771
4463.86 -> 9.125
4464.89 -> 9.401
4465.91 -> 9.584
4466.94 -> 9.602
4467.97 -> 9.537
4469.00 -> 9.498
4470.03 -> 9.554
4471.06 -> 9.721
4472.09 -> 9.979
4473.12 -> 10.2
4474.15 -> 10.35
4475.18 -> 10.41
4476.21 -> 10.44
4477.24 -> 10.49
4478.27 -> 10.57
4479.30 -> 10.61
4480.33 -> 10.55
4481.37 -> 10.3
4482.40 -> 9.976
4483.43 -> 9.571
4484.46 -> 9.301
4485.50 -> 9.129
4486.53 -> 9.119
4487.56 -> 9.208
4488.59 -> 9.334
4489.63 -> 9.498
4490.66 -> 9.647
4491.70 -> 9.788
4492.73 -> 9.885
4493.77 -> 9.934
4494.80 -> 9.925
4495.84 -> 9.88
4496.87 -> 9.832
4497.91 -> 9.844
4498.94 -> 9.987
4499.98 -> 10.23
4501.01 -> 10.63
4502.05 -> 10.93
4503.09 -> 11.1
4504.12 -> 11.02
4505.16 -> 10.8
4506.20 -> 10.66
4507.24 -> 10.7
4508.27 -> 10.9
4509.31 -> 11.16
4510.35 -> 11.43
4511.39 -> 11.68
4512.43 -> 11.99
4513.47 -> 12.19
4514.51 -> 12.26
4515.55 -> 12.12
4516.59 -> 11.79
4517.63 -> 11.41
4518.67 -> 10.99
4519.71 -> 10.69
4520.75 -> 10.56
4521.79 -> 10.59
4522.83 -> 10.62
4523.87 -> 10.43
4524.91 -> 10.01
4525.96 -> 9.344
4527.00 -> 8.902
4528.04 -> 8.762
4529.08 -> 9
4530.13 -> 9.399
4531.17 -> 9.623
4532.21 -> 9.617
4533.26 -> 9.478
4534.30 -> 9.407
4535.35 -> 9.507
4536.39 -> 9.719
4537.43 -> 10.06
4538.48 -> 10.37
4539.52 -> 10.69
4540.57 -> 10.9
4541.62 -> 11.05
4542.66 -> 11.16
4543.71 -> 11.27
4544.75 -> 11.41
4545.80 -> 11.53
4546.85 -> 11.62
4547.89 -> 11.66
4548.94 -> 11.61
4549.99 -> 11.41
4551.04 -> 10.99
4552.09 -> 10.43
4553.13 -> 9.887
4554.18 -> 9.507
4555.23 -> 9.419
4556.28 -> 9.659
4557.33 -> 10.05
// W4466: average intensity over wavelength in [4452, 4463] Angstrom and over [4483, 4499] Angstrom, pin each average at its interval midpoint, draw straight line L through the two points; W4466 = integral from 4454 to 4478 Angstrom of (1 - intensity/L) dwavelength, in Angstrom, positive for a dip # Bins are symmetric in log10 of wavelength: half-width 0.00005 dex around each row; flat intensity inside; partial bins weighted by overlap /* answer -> -1.4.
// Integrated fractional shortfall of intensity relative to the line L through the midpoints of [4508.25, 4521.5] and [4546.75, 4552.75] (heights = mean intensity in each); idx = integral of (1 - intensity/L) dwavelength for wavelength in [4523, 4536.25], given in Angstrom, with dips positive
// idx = 2.2 Angstrom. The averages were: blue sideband 11.5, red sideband 11.2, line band 9.49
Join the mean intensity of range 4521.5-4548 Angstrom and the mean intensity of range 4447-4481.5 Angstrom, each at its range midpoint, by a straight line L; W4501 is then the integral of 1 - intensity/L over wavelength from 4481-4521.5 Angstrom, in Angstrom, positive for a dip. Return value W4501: -2.8 Angstrom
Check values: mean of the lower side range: 9.38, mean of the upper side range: 10.2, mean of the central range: 10.5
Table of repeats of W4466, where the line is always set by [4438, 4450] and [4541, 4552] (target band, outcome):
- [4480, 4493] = 0.74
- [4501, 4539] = 0.98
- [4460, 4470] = 0.65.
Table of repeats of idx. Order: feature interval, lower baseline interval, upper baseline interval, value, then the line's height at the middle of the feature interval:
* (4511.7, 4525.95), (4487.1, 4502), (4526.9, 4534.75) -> -2.5 Angstrom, 9.48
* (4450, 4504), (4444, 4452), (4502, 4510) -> 2.3 Angstrom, 10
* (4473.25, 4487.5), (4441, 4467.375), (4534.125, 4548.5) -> -0.8 Angstrom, 9.49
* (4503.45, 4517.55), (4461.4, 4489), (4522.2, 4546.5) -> -2.1 Angstrom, 9.96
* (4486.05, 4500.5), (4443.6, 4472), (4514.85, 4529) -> 0.1 Angstrom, 9.8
